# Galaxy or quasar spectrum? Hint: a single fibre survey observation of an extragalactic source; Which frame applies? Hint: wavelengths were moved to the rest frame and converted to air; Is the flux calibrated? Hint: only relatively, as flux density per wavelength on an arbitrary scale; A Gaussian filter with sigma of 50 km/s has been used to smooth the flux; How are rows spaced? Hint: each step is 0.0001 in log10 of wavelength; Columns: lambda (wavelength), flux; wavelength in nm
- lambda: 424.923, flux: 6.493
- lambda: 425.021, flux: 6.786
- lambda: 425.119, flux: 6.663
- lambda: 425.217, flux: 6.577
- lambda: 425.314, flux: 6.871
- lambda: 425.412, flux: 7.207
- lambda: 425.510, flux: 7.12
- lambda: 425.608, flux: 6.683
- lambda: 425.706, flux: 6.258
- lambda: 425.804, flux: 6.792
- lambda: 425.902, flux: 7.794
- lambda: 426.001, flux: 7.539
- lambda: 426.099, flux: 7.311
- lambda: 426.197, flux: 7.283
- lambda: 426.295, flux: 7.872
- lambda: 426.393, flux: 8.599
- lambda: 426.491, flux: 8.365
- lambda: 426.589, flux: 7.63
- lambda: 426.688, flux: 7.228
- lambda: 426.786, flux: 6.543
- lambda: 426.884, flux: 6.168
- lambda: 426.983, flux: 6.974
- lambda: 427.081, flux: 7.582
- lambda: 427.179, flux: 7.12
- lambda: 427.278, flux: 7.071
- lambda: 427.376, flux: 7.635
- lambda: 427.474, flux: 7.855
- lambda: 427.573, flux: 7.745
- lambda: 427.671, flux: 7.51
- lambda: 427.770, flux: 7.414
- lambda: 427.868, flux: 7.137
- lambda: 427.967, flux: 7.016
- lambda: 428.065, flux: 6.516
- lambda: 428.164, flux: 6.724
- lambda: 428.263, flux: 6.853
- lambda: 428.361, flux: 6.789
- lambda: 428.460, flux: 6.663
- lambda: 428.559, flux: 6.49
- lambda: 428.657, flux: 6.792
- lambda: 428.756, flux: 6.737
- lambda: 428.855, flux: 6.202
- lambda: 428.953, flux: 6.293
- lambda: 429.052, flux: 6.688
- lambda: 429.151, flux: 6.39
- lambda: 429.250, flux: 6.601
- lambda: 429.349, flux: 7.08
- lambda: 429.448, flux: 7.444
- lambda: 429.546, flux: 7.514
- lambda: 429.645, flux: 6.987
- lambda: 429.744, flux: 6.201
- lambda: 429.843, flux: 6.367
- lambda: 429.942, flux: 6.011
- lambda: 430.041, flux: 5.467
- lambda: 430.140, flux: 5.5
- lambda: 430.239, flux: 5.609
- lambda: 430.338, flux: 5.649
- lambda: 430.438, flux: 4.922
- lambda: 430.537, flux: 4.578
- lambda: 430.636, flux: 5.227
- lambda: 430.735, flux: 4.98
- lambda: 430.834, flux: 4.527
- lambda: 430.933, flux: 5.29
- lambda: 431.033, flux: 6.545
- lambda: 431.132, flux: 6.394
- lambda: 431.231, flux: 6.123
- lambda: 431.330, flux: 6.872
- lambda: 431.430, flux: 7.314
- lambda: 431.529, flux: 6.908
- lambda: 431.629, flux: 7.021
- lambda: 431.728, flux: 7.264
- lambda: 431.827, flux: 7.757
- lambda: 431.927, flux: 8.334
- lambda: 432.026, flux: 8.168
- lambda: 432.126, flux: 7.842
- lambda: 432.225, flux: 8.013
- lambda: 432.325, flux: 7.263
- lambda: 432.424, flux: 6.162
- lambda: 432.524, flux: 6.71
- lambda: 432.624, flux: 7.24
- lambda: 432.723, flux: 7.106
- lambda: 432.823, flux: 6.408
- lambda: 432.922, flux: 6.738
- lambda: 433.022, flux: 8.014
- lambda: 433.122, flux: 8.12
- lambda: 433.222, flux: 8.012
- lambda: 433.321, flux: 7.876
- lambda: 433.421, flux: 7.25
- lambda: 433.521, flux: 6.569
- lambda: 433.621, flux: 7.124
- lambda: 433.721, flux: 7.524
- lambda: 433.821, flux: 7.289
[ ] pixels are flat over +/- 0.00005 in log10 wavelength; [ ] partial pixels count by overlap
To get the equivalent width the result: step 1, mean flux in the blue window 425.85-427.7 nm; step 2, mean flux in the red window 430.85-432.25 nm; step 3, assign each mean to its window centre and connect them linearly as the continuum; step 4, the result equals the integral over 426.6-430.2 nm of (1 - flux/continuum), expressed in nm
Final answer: 0.25 nm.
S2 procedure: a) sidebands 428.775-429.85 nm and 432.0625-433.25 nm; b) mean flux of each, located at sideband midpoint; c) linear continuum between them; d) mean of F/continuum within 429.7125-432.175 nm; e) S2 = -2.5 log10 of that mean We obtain 0.12 mag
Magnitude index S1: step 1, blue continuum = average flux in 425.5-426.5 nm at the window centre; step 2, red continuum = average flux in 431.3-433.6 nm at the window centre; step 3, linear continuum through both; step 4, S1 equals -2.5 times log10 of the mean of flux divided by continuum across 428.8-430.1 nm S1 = 0.13 mag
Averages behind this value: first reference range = 7.39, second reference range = 7.35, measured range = 6.55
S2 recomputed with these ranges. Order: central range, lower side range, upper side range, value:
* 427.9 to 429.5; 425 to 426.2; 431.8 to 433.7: 0.07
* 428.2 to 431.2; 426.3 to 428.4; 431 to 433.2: 0.18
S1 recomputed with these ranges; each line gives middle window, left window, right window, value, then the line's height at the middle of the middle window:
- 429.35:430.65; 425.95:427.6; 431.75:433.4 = 0.232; 7.46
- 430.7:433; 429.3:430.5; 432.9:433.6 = 0.020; 6.97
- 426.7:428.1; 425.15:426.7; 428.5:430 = -0.024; 7.02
